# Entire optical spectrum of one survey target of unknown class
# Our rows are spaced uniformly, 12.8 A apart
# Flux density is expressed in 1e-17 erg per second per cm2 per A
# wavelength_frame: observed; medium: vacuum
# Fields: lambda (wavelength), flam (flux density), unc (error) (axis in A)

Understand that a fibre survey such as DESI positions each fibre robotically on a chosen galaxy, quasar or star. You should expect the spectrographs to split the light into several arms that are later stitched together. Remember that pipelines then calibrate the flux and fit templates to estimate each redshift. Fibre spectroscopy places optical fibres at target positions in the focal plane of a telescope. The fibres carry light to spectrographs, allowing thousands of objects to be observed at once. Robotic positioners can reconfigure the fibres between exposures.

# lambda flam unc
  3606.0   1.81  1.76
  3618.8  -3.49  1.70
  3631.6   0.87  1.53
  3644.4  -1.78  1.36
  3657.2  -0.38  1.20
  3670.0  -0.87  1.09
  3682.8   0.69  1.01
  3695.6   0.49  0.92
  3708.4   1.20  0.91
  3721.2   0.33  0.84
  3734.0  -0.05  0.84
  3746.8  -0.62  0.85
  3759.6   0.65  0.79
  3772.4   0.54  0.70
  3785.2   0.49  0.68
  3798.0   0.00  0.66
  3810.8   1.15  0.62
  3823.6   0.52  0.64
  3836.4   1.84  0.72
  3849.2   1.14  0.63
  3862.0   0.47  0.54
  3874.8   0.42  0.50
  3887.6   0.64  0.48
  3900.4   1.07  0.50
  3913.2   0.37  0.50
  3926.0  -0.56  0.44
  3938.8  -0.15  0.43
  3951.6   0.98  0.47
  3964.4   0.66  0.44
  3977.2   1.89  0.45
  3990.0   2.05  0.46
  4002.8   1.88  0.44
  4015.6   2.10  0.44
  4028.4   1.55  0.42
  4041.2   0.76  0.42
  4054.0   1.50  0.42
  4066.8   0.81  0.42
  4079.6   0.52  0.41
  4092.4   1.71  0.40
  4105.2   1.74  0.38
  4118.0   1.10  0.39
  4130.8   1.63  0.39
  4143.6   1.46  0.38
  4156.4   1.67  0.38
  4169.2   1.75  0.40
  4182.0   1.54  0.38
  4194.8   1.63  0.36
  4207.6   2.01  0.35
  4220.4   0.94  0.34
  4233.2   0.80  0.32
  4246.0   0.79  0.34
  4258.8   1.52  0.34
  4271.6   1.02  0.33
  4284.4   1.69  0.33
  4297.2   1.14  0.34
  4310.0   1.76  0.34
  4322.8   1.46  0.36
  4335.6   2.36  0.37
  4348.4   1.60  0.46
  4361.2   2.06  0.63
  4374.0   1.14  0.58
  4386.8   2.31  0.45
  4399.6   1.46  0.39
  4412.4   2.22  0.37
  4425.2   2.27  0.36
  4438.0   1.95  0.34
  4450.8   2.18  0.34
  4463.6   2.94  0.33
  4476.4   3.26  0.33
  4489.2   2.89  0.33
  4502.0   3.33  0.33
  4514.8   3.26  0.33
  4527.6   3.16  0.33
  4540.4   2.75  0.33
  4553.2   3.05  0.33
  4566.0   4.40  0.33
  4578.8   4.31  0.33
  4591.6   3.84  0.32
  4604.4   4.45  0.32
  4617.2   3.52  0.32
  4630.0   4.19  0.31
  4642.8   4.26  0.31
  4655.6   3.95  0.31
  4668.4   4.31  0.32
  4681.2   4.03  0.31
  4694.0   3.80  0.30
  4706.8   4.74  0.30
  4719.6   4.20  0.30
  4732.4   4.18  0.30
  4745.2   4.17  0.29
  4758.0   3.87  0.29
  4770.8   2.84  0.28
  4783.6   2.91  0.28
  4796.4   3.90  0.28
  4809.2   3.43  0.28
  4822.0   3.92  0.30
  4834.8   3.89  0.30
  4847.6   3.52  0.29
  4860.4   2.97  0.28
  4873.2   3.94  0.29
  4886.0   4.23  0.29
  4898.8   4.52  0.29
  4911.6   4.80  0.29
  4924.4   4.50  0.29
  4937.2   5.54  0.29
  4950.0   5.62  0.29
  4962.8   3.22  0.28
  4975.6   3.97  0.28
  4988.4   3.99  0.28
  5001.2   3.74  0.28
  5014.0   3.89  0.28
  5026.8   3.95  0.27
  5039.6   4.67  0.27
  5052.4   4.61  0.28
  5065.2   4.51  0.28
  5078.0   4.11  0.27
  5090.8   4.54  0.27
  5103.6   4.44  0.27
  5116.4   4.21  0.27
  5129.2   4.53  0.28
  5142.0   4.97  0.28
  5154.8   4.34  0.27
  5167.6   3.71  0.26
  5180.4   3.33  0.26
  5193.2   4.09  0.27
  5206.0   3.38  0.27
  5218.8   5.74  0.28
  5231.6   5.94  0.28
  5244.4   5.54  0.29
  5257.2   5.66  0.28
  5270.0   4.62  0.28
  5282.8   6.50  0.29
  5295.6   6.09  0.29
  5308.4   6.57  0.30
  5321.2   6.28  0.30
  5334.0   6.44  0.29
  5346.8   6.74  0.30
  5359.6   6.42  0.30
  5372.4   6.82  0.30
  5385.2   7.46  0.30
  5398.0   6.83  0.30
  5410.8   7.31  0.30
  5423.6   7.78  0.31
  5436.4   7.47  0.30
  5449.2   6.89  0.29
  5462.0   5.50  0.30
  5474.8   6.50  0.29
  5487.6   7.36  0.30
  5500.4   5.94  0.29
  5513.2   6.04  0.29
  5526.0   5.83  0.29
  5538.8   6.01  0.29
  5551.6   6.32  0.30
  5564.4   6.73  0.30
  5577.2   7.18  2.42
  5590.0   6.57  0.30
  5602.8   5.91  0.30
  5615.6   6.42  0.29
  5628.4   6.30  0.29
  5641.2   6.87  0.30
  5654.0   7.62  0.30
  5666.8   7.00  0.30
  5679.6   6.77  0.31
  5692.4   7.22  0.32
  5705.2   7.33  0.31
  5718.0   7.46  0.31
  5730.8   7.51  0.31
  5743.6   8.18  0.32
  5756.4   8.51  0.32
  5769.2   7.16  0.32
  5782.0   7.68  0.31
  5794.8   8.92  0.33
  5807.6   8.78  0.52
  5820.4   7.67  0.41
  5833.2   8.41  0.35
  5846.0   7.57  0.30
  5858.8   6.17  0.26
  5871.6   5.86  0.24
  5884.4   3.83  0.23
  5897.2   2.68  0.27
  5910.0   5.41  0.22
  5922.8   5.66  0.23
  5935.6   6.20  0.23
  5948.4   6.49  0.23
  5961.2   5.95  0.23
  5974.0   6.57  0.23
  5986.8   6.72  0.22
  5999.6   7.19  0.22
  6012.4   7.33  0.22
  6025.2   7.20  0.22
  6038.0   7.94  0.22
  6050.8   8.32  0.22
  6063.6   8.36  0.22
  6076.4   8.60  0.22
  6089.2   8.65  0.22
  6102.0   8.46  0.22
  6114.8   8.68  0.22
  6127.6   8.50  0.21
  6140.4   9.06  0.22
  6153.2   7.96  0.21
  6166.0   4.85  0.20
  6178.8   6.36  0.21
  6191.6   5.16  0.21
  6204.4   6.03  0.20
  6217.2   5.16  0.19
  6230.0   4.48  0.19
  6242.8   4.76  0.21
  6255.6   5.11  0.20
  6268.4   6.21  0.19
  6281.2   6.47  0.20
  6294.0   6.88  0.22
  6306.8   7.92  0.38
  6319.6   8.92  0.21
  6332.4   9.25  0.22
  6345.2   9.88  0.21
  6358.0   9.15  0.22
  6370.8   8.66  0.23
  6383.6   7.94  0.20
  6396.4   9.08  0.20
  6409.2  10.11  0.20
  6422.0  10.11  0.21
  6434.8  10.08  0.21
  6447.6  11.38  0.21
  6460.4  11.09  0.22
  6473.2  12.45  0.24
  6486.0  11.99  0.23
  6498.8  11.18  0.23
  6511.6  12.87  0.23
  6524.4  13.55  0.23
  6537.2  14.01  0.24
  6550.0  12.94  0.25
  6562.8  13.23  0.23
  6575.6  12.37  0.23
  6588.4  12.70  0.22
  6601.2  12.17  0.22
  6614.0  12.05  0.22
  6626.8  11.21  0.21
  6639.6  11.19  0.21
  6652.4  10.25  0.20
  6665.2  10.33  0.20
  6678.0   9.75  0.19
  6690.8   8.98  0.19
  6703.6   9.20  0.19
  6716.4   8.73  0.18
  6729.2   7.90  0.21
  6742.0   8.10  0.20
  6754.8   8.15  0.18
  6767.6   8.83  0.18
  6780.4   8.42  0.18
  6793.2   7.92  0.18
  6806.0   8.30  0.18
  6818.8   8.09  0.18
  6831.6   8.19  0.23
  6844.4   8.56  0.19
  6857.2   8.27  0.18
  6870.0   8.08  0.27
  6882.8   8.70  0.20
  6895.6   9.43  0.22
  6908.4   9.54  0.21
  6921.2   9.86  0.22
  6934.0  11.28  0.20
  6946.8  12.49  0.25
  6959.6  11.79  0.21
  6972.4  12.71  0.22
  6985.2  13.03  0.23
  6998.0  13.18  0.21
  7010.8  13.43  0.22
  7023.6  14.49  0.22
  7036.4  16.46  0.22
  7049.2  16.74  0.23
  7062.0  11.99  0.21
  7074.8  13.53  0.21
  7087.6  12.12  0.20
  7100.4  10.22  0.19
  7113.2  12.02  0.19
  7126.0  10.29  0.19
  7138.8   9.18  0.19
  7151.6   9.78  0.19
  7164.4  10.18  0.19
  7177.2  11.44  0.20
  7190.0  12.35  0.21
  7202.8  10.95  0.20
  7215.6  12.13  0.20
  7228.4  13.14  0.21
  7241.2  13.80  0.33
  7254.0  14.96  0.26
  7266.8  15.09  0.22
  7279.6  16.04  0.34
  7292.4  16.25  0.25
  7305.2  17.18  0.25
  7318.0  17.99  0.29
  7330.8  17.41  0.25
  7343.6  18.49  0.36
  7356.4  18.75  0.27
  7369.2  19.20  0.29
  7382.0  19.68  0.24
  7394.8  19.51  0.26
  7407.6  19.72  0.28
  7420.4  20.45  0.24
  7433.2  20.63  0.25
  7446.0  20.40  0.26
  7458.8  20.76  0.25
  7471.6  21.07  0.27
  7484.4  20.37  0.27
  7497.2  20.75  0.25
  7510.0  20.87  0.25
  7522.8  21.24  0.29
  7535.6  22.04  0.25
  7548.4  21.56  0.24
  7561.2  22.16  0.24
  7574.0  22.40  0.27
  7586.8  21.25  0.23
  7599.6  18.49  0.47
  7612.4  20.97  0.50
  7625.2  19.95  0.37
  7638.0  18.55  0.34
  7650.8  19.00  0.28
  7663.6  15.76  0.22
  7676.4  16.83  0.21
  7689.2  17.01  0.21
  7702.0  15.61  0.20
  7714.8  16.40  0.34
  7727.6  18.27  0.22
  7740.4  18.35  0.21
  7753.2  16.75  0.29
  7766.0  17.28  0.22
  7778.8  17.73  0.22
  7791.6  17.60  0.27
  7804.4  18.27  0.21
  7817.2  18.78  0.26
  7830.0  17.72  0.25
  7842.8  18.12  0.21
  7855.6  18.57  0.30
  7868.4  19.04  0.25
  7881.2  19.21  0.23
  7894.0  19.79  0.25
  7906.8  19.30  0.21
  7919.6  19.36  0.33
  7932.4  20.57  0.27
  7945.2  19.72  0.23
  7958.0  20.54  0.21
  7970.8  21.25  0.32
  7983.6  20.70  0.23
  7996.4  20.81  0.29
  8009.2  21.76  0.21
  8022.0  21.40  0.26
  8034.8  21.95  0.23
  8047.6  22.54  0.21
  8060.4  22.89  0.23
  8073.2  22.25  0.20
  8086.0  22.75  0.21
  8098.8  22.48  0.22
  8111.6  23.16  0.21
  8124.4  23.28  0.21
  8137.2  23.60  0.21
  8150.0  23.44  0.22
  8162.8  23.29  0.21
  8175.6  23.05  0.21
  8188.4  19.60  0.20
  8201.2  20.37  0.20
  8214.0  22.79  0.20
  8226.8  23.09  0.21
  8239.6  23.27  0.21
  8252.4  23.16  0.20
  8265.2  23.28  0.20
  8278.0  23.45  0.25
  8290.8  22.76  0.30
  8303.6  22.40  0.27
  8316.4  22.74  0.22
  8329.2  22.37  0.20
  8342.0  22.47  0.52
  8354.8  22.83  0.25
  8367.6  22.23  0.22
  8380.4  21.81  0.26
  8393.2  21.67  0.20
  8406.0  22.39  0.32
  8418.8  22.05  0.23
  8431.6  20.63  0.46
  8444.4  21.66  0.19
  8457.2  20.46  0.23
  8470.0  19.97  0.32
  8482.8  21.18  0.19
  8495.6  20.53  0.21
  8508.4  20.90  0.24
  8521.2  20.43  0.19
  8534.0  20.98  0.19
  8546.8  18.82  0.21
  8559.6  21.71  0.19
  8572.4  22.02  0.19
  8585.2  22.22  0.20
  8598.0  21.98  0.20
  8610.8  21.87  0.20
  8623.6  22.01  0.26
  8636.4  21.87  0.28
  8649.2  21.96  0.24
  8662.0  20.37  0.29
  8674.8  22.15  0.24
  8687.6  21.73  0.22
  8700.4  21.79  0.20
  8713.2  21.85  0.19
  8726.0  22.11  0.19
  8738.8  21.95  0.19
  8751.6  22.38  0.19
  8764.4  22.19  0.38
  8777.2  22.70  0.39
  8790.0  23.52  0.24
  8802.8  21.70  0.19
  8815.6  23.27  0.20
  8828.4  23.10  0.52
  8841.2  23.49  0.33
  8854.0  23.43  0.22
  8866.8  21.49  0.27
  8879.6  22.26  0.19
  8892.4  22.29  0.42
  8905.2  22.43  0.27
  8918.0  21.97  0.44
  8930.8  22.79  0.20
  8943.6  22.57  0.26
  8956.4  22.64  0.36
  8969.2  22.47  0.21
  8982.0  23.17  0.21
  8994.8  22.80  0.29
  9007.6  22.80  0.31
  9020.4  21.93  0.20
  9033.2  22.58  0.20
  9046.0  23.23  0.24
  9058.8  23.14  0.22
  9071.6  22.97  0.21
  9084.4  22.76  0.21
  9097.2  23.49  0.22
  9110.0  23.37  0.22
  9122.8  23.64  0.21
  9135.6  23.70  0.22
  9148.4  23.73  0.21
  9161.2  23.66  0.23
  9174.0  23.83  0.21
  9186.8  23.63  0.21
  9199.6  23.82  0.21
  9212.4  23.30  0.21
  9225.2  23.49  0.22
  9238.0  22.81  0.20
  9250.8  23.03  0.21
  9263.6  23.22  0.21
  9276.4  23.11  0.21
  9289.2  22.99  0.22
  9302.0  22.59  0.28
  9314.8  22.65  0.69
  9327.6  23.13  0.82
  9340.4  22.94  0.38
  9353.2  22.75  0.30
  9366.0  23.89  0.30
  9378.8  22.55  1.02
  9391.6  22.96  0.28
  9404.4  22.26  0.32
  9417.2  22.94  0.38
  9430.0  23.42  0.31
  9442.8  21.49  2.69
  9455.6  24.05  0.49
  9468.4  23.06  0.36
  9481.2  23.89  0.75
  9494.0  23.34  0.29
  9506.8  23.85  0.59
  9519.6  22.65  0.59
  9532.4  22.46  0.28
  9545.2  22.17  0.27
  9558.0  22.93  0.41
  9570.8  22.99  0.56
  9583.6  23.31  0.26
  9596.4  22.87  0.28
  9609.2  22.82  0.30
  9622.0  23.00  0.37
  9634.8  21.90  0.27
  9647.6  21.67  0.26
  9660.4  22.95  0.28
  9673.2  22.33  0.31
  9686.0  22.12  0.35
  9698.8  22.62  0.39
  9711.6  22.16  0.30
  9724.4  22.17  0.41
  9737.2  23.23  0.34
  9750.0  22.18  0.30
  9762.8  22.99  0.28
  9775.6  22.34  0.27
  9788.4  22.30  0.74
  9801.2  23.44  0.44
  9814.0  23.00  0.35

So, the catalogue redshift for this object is 0.000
